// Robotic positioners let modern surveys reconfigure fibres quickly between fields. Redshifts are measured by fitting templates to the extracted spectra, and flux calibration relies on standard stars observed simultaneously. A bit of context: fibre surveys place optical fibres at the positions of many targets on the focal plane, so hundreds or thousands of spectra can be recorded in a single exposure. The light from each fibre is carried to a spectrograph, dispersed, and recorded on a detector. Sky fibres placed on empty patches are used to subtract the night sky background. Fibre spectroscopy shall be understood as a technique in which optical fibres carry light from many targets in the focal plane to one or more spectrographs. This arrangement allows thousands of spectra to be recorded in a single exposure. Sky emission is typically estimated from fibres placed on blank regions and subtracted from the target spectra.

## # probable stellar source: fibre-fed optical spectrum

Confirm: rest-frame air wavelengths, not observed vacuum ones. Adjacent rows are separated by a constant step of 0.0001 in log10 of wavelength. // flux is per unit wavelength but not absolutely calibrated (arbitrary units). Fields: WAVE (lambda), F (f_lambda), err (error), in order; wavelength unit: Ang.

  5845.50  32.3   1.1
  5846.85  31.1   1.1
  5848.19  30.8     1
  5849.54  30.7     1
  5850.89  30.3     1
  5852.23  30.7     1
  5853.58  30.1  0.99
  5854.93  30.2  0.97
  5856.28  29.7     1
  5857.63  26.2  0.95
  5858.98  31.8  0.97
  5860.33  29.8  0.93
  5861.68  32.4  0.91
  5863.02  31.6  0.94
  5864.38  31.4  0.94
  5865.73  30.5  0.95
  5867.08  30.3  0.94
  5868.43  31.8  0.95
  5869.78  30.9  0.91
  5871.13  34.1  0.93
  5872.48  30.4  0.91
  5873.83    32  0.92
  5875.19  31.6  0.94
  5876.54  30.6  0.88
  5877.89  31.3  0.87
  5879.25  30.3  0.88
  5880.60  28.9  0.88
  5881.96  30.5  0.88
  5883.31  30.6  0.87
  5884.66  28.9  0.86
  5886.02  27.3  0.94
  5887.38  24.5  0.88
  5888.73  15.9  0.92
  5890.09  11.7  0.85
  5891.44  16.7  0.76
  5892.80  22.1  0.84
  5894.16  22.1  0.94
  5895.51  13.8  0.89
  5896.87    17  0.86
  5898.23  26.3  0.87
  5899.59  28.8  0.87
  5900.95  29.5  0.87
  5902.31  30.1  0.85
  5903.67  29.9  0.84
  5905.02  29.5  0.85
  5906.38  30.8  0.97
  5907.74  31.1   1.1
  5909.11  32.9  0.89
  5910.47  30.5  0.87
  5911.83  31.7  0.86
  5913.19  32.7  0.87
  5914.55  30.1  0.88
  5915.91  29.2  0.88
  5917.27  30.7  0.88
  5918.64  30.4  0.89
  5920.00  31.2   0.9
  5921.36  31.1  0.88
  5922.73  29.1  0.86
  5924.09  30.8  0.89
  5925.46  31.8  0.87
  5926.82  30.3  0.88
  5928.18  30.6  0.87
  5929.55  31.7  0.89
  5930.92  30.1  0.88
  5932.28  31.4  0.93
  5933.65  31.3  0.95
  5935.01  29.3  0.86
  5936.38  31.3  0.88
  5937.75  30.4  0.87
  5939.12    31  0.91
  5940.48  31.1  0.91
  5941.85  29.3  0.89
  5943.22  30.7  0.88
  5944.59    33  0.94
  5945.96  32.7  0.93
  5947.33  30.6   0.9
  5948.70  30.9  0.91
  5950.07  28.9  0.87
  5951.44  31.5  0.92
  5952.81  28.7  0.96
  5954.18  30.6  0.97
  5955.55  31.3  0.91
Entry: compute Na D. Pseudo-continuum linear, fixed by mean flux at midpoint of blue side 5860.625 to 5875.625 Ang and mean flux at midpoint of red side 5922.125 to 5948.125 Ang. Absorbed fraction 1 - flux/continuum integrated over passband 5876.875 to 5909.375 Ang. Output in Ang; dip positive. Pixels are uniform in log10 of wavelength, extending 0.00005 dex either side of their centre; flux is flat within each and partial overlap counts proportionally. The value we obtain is 5.7 Ang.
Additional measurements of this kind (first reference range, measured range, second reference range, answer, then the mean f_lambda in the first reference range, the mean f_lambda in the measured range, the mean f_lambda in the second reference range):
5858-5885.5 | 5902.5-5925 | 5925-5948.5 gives 0.2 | 30.9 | 30.7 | 31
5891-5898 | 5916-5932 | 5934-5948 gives -2.5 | 18.9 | 30.7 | 30.9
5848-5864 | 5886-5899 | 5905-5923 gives 4.8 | 30.3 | 19.4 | 30.9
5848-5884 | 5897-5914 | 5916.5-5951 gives 0.5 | 30.7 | 29.9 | 30.8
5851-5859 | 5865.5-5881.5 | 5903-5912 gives -0.5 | 29.7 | 31.1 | 30.9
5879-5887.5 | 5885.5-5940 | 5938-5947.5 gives 3.9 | 28.9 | 27.9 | 31.2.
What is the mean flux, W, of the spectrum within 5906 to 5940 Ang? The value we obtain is 30.9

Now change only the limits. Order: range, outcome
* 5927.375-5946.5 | 31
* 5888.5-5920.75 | 26.6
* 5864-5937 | 28.7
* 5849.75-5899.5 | 27.7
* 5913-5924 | 30.5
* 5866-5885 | 30.9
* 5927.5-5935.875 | 30.7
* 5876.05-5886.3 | 29.9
